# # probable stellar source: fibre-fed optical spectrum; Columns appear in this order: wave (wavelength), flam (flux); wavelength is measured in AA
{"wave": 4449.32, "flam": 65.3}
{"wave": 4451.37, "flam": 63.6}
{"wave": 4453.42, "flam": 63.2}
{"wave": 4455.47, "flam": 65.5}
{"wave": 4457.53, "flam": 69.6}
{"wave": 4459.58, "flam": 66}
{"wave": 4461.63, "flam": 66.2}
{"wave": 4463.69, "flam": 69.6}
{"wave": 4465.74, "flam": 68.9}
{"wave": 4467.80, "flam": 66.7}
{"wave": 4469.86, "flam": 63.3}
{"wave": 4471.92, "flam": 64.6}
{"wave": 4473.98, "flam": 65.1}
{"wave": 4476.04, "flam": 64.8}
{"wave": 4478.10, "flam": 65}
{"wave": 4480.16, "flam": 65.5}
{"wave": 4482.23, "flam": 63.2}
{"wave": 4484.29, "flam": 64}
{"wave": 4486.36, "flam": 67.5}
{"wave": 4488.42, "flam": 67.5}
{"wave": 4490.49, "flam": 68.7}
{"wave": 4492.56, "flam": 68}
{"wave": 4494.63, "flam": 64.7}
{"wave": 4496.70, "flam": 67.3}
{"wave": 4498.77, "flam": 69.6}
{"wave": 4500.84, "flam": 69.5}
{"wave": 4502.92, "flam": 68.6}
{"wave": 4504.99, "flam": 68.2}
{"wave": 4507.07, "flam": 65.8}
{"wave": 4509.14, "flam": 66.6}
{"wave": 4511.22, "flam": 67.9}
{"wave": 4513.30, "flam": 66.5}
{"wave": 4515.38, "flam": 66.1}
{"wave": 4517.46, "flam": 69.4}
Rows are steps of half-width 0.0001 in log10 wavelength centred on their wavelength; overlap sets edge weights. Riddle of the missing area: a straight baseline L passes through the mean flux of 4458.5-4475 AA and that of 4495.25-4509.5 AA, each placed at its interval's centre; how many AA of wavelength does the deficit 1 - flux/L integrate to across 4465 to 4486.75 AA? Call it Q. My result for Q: 0.49 AA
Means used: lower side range 66.3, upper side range 67.9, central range 65.2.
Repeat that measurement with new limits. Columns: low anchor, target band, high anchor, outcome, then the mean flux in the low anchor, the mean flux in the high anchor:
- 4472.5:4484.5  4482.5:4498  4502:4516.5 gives -0.26 AA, 64.7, 67.1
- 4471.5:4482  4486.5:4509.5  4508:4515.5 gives -0.57 AA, 64.9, 66.8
